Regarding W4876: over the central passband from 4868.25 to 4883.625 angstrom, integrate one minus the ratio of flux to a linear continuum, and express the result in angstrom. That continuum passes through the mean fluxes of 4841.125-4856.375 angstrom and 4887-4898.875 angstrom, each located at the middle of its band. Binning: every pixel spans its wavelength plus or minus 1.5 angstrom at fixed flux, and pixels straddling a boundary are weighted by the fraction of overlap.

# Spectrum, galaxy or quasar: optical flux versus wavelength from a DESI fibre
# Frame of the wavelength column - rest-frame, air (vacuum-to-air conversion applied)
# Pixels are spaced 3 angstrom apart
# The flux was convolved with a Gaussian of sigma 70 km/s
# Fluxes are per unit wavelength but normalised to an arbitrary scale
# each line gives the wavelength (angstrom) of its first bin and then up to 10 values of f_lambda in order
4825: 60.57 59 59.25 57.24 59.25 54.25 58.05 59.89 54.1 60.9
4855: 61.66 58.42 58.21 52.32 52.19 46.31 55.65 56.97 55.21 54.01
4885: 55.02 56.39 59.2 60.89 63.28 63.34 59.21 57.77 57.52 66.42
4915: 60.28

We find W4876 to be 1.6 angstrom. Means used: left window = 58.8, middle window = 53.6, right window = 60.2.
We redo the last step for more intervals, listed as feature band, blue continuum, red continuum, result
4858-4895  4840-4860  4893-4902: 3.3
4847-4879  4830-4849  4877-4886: 0.2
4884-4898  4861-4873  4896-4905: 0.0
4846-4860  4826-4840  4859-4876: -0.9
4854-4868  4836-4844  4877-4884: -0.2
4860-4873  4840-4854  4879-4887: 0.9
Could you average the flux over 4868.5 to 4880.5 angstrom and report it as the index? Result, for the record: 53.5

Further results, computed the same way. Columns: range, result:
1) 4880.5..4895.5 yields 57.1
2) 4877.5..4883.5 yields 54.6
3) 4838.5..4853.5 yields 57.4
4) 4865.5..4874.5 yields 51.4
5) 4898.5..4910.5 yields 59.5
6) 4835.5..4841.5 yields 56.8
